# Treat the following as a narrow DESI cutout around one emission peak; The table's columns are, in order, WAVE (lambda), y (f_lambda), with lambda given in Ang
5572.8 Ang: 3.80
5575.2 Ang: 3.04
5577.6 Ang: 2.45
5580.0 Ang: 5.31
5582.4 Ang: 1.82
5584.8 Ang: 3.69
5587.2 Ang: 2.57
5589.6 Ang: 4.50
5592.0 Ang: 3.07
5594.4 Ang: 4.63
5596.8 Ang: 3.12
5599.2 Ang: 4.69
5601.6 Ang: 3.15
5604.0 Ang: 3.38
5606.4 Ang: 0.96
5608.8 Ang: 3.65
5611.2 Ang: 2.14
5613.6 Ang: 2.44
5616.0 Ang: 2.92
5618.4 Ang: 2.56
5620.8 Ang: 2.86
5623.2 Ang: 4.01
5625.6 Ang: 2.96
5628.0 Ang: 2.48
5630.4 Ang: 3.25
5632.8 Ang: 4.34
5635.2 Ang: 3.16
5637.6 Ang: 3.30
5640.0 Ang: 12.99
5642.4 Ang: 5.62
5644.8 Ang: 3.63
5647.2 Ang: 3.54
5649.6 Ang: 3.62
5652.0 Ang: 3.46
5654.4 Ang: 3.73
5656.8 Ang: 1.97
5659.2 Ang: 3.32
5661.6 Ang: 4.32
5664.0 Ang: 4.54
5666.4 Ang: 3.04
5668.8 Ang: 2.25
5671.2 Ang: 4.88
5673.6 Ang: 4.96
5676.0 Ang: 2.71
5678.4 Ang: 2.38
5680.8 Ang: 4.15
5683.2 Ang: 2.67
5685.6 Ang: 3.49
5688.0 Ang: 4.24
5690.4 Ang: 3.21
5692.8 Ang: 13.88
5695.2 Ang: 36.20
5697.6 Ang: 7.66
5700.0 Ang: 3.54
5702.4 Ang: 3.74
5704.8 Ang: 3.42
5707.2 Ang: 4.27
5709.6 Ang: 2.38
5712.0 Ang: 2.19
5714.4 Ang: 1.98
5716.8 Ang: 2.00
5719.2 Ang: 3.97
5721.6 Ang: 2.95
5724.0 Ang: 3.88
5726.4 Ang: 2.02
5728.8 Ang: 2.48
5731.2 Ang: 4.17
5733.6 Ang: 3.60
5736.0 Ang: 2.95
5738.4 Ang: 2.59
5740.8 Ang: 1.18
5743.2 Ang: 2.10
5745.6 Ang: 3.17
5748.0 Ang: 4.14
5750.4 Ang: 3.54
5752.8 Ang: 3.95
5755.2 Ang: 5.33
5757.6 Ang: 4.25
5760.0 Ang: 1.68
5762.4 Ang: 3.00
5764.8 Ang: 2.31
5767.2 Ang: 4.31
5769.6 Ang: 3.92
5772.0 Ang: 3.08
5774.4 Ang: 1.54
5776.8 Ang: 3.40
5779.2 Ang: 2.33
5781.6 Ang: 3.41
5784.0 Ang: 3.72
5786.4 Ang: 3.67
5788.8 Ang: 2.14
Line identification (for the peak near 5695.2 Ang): [O III] 5007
